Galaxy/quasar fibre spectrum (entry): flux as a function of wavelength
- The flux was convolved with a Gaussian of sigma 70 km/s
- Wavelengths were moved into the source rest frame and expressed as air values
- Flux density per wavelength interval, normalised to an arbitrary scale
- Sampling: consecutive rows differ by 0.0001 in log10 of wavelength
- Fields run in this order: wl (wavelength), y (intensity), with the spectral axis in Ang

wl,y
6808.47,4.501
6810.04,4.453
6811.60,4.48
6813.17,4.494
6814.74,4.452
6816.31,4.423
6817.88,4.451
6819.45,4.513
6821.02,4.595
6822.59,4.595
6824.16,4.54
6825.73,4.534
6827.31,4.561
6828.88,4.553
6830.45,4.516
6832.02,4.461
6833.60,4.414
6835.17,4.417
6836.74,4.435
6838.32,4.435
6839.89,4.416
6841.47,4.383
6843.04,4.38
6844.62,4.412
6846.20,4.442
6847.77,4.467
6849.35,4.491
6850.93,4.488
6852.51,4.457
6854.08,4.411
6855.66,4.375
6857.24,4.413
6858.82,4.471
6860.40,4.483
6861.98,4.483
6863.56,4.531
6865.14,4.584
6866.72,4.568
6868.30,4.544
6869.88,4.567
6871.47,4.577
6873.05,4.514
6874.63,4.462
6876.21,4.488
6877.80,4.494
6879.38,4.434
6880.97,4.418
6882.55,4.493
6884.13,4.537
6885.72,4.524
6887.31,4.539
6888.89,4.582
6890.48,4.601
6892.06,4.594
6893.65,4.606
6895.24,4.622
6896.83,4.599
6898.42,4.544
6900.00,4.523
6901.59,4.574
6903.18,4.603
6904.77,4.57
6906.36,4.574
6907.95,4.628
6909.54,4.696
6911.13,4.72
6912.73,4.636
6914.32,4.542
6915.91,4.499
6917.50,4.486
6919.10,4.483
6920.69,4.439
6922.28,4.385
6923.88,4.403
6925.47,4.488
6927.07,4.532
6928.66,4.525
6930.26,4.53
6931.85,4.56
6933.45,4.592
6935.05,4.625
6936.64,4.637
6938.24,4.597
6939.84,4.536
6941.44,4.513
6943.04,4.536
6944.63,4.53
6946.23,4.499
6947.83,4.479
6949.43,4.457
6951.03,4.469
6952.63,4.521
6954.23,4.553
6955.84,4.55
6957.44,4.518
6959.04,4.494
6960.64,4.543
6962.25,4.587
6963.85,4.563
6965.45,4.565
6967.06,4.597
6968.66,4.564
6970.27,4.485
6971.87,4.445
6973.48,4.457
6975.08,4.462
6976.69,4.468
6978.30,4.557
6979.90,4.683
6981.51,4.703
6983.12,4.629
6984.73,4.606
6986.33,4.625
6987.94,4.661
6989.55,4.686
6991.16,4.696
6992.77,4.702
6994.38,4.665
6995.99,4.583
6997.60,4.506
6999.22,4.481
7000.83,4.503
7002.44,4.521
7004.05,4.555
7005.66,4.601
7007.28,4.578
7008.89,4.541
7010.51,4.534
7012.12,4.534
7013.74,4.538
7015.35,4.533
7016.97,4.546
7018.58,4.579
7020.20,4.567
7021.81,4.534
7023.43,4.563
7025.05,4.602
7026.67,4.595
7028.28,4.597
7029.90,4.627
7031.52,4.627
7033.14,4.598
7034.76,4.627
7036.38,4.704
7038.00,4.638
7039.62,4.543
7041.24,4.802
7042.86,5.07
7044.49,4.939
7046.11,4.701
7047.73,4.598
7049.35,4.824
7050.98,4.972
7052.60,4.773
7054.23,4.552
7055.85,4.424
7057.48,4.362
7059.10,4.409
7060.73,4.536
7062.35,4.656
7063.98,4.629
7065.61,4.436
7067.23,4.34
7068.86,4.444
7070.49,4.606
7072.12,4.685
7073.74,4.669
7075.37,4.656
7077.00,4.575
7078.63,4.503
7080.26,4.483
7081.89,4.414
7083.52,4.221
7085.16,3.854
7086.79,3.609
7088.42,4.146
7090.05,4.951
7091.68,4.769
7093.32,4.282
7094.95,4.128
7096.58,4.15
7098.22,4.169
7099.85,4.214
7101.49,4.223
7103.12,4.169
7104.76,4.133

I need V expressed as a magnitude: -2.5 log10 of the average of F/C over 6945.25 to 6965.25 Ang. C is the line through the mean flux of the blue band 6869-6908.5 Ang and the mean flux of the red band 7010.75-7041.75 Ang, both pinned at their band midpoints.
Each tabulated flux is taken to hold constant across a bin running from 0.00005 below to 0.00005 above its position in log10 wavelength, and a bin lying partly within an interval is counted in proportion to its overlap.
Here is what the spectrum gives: 0.01 mag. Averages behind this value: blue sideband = 4.55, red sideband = 4.6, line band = 4.52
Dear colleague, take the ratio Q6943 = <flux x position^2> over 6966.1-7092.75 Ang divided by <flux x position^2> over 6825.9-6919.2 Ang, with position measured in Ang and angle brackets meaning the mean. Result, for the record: 1.06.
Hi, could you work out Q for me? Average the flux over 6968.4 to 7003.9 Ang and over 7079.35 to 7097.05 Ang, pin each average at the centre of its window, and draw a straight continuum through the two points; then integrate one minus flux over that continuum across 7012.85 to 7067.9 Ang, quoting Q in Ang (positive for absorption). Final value -2.5 Ang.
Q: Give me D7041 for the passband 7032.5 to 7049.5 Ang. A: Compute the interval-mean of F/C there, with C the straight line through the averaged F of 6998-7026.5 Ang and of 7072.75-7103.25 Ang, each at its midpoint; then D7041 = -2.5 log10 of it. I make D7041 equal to -0.06 mag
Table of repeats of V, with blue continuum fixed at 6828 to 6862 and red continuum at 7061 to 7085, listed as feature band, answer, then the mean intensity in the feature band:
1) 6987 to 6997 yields -0.042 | 4.66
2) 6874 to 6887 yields -0.007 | 4.48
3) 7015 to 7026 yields -0.017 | 4.56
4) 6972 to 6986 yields -0.021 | 4.57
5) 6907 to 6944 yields -0.020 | 4.55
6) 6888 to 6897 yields -0.034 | 4.6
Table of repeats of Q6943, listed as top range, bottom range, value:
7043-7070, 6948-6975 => 1.05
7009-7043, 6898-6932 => 1.05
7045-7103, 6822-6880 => 1.06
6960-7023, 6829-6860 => 1.07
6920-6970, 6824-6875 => 1.04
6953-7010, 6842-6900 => 1.05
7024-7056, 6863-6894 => 1.09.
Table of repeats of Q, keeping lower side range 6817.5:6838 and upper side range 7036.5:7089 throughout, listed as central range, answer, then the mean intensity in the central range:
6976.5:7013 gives -0.5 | 4.59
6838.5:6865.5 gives 0.4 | 4.45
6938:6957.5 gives 0.0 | 4.52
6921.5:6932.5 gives 0.1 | 4.49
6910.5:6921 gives -0.1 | 4.54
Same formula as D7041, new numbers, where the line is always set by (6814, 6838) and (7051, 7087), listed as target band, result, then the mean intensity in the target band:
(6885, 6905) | -0.02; 4.58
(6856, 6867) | 0.00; 4.5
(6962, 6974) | -0.01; 4.53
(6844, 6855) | 0.01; 4.45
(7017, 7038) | -0.03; 4.6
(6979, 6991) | -0.04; 4.66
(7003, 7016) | -0.02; 4.55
